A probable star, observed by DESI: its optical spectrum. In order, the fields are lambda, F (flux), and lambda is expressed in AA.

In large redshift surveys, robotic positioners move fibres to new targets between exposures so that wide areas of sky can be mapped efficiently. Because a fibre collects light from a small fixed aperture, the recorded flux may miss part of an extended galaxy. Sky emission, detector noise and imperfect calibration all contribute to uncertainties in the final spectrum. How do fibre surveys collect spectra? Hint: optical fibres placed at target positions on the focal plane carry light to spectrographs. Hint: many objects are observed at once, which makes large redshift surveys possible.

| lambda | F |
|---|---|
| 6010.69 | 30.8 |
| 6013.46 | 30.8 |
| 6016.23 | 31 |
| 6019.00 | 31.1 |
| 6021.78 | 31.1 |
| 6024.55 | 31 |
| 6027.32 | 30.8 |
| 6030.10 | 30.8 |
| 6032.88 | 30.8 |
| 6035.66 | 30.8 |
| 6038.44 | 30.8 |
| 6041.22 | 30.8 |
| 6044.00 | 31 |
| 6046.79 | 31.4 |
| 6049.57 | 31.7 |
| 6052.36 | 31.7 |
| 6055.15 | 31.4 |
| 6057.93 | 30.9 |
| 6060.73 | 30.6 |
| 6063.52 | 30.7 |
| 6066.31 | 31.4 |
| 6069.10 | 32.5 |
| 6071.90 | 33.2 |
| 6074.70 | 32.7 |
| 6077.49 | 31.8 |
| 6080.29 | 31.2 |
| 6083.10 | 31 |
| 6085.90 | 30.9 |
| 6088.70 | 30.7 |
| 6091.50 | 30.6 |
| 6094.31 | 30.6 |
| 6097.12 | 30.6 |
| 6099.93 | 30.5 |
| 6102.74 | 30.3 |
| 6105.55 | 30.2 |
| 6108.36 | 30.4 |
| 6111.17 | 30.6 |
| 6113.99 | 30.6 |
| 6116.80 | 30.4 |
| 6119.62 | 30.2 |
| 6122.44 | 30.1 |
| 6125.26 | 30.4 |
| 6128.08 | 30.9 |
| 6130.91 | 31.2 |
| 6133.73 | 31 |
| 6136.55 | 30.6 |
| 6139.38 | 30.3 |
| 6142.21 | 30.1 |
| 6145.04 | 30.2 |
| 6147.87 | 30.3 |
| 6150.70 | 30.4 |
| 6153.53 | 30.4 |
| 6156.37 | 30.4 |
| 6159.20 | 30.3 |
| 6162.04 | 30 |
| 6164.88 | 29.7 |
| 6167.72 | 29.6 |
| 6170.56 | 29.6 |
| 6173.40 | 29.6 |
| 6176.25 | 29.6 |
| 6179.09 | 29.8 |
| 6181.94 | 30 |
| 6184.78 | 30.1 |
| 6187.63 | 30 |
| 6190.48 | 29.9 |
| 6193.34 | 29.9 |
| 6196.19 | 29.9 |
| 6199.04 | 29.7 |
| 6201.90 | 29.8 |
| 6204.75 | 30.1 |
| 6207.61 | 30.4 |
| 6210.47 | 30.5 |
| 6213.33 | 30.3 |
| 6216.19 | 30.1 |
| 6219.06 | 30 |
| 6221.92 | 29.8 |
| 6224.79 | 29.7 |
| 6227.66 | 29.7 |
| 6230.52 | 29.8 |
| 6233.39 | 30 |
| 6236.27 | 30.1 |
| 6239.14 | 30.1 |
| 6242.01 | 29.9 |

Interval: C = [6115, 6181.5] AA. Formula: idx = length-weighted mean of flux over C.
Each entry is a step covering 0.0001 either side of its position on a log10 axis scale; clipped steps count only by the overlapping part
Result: 30.2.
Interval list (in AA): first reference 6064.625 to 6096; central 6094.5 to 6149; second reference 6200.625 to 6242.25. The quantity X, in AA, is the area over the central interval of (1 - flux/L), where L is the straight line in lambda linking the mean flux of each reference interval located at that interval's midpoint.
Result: 1.0 AA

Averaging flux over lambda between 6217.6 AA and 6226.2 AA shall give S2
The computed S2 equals 29.8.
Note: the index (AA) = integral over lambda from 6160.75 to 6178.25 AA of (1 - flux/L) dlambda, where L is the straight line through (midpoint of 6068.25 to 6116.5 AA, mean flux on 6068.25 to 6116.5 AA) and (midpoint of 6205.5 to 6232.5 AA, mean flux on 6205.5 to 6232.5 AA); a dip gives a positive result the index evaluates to 0.4 AA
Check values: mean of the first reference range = 31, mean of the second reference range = 30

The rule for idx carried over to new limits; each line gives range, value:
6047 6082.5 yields 31.6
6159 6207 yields 29.9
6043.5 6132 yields 31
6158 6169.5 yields 29.9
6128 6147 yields 30.6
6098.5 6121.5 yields 30.4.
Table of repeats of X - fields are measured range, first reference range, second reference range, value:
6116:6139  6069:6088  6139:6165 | 0.1 AA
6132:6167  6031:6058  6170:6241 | 0.1 AA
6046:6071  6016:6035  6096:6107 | -0.6 AA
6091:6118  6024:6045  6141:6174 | -0.1 AA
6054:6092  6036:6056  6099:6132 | -0.6 AA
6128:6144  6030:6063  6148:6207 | -0.2 AA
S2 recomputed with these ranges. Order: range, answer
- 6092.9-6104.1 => 30.5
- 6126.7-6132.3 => 31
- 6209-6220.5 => 30.2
